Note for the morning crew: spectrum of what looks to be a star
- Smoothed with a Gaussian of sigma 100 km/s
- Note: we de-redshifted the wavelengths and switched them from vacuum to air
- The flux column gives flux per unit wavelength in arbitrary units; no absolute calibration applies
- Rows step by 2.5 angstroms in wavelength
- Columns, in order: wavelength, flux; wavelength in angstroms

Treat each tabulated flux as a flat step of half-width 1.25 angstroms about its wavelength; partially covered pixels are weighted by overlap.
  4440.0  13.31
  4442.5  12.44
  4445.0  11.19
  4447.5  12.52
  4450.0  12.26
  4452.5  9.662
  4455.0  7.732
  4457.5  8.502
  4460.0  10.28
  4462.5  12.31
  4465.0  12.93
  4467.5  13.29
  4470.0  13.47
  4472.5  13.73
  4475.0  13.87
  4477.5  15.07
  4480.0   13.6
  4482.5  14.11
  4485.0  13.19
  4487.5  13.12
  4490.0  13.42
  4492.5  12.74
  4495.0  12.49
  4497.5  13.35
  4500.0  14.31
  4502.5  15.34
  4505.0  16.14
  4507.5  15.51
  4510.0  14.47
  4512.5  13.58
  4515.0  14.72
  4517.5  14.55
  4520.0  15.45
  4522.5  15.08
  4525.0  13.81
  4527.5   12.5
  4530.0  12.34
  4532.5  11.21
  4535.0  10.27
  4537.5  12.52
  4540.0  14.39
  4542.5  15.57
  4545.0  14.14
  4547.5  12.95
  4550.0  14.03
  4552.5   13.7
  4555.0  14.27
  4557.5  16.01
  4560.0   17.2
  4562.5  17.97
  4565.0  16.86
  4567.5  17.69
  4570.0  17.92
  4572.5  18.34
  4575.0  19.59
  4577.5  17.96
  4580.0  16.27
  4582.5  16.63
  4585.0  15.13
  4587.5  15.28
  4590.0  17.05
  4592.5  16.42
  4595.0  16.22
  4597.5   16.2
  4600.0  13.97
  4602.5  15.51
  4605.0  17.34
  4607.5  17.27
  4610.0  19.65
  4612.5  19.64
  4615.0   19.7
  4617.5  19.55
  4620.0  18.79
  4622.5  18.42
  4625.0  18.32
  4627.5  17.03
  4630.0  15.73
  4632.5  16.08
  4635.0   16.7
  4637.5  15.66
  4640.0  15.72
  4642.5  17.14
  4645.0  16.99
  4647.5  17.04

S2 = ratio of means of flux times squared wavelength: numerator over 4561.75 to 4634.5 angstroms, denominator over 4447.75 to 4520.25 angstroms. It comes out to 1.4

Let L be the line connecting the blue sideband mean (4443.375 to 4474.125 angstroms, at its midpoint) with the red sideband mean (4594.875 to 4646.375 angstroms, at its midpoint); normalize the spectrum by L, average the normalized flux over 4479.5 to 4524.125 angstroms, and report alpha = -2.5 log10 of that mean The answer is -0.09 mag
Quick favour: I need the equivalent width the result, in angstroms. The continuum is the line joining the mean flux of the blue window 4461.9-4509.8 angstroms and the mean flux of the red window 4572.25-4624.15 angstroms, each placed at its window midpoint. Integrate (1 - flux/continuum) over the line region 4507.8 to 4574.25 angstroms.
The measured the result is 3.7 angstroms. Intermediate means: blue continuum 13.8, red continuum 17.4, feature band 14.7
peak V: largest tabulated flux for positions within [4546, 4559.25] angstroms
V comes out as 16.01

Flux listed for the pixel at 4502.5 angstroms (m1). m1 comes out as 15.34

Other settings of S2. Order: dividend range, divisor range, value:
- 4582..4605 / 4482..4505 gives 1.21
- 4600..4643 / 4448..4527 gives 1.39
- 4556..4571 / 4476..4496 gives 1.32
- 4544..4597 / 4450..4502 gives 1.35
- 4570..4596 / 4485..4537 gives 1.28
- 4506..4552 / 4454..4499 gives 1.11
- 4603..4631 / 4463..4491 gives 1.43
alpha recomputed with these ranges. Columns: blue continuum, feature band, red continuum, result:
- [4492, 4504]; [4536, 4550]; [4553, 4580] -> 0.16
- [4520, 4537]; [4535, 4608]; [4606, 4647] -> -0.07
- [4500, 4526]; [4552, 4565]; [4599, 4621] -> 0.02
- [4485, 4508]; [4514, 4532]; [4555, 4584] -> 0.09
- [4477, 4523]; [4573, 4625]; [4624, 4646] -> -0.09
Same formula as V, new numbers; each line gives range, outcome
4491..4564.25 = 17.97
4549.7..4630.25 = 19.7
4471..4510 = 16.14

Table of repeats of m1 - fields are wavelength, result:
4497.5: 13.35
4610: 19.65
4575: 19.59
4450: 12.26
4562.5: 17.97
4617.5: 19.55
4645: 16.99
